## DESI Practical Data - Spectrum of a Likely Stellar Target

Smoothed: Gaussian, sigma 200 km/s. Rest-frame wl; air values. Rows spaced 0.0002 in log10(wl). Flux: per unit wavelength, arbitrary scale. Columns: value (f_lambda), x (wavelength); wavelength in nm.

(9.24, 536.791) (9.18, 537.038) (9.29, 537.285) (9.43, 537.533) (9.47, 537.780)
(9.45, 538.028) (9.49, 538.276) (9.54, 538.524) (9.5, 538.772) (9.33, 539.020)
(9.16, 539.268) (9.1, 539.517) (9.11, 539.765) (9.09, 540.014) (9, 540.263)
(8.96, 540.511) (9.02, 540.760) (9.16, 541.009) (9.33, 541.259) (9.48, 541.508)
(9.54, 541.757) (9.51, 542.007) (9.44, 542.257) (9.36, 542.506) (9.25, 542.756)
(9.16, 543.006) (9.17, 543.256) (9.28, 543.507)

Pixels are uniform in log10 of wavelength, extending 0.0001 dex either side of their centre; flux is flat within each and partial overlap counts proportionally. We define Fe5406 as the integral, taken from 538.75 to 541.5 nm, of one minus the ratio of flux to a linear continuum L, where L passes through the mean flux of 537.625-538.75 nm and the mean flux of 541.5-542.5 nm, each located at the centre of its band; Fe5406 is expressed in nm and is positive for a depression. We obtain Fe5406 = 0.09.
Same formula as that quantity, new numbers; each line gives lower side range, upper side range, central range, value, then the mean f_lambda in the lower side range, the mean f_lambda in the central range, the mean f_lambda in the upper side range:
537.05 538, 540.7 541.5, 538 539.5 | -0.01 nm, 9.38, 9.38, 9.22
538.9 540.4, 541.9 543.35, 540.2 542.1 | -0.01 nm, 9.13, 9.26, 9.32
